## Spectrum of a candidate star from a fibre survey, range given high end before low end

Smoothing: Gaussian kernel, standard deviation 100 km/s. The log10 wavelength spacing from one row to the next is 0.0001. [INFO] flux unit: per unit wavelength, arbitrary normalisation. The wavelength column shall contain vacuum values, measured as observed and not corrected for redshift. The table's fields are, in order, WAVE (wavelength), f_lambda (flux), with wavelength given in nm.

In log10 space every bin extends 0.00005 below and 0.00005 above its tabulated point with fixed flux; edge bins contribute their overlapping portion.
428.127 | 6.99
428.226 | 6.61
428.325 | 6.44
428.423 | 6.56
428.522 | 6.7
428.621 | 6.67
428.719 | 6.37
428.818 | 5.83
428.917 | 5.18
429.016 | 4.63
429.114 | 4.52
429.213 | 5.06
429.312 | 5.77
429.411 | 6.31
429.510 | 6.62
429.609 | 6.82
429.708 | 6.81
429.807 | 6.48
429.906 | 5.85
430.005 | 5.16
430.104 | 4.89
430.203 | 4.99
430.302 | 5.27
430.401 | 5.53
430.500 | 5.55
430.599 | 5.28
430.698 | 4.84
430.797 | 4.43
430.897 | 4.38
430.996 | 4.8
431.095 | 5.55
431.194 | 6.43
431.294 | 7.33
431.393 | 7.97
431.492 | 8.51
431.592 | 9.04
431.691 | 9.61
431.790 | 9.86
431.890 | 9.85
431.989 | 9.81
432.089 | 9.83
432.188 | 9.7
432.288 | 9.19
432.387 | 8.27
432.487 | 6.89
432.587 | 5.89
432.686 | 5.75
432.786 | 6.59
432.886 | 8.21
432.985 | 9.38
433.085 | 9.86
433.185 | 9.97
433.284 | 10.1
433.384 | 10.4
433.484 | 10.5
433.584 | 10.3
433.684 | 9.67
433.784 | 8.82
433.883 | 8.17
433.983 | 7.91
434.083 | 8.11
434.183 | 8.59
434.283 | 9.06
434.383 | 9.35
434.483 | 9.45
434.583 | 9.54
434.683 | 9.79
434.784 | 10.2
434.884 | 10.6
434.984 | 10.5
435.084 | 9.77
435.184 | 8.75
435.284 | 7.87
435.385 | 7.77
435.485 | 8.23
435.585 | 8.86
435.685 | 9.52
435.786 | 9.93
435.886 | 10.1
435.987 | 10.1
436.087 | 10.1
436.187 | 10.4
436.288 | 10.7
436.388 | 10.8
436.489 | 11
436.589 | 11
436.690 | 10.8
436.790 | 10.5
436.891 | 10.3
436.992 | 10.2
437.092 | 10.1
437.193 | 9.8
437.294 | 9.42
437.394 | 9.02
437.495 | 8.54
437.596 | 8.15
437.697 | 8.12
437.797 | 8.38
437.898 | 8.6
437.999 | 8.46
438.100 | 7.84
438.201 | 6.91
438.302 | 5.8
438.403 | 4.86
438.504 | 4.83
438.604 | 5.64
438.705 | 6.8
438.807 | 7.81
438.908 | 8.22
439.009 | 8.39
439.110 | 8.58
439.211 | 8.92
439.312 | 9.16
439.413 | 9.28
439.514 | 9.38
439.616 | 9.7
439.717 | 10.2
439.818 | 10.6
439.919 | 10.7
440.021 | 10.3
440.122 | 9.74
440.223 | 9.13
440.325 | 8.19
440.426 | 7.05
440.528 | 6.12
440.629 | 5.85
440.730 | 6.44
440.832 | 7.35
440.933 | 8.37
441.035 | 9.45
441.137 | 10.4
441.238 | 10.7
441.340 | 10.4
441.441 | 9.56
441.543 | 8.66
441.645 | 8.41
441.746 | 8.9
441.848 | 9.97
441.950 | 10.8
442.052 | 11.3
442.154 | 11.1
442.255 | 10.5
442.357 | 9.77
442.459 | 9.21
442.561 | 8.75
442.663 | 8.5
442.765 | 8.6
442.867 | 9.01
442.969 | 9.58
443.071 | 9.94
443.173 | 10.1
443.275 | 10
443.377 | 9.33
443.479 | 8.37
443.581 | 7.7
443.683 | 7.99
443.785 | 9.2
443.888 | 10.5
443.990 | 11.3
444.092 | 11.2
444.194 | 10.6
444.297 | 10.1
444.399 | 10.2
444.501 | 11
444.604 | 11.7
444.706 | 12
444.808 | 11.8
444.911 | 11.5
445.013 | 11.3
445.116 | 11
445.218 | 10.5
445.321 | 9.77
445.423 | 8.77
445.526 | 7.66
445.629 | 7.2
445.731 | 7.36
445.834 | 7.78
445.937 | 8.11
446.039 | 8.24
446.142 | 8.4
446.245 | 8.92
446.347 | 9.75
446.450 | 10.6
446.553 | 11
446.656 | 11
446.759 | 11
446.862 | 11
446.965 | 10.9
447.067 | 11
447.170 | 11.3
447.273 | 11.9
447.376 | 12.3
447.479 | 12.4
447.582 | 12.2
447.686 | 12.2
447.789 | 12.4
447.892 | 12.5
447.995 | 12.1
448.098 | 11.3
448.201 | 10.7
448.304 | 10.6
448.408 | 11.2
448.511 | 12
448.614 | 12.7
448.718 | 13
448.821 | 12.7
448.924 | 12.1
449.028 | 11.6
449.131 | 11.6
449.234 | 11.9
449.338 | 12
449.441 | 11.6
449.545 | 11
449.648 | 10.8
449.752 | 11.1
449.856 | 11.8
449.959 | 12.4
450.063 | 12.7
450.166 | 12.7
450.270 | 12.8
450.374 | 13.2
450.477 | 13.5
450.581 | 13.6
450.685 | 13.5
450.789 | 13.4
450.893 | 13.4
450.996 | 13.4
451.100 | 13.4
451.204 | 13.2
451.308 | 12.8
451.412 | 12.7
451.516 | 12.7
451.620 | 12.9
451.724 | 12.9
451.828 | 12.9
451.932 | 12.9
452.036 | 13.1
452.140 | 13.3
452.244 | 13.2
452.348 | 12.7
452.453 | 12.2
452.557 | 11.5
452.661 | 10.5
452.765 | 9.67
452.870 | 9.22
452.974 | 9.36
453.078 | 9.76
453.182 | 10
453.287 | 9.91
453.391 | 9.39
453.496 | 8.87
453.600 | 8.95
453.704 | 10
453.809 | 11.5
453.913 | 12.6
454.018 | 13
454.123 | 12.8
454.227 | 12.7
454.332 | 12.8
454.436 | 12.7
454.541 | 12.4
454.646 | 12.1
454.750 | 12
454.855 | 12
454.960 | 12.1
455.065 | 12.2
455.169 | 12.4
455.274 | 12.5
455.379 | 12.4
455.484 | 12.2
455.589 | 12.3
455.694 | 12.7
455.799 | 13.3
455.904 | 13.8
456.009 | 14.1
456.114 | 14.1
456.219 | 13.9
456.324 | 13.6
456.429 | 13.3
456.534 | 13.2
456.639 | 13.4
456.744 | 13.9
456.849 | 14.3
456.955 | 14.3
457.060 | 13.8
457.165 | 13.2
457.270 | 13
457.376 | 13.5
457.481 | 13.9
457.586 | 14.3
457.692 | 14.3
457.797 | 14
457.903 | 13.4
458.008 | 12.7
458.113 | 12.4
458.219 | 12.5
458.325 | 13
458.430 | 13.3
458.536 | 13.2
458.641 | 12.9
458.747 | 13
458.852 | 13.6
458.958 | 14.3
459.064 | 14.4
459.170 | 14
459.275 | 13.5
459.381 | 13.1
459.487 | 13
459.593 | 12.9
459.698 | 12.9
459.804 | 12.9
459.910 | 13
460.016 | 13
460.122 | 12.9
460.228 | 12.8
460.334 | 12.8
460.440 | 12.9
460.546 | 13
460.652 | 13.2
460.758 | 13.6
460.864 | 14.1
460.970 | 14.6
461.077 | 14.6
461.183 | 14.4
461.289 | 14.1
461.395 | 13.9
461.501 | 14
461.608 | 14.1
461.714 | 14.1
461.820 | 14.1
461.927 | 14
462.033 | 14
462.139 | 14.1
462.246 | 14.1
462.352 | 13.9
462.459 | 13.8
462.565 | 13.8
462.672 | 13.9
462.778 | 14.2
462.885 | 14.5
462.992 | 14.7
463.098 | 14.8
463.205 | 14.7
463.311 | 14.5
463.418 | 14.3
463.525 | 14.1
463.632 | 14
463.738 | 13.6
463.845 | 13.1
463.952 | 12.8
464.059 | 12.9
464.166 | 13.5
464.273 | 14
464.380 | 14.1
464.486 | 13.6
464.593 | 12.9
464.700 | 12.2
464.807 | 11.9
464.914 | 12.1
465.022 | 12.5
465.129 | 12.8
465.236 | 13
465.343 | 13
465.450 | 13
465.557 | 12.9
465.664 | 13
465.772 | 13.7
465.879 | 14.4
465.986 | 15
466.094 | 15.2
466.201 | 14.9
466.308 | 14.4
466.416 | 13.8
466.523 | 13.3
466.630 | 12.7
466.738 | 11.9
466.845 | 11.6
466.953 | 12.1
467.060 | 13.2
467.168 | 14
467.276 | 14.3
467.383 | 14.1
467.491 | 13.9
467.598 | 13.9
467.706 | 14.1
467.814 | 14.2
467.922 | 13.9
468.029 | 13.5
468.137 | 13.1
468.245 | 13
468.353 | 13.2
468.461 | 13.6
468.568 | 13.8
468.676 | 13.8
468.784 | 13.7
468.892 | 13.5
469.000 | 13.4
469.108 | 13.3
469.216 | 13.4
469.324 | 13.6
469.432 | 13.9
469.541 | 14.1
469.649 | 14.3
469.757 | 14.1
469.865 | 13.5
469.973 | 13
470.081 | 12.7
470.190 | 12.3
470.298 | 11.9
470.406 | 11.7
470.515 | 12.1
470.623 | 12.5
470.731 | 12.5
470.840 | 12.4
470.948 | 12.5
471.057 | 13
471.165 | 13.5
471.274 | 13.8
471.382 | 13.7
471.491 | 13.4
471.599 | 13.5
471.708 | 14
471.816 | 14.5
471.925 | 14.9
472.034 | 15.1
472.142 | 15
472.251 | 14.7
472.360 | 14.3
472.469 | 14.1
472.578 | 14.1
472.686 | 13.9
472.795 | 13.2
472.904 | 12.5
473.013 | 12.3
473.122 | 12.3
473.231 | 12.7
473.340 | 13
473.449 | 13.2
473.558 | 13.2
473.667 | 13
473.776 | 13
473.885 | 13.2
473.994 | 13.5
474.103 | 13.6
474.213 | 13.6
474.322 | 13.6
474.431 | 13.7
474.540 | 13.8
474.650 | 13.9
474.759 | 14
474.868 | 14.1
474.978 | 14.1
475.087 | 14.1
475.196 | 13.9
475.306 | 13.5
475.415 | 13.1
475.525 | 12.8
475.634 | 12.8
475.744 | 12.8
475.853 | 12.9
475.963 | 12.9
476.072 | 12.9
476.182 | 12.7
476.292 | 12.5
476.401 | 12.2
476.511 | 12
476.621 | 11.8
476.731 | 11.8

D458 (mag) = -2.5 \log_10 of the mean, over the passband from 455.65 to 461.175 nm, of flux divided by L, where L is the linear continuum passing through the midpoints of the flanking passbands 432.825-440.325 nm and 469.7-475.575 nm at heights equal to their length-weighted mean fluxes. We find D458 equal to -0.15 mag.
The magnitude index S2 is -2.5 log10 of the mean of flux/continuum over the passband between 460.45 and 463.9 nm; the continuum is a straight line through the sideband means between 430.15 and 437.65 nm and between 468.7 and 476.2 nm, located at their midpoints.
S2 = -0.16 mag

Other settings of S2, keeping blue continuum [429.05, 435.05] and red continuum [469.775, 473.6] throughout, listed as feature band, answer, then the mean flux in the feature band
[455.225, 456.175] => -0.18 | 13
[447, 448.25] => -0.19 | 11.9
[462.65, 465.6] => -0.11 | 13.5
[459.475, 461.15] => -0.14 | 13.3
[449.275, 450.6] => -0.19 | 12.2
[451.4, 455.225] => -0.09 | 11.7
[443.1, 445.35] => -0.10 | 10.3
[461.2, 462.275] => -0.18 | 14.1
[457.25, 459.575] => -0.17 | 13.4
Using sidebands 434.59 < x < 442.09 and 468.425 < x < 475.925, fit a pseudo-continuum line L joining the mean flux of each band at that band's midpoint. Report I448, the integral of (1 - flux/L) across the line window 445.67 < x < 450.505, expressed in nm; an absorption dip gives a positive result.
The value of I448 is -0.47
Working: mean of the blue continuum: 9.01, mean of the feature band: 11.3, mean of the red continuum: 13.4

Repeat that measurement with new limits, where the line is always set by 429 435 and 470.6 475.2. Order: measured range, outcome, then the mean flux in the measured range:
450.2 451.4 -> -0.332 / 13.3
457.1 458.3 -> -0.211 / 13.4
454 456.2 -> -0.340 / 12.7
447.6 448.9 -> -0.251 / 12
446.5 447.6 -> -0.176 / 11.4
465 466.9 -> -0.128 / 13.4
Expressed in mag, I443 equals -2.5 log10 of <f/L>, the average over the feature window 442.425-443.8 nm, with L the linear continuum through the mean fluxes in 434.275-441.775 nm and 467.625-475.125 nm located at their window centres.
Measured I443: 0.07 mag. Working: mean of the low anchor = 8.96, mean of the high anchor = 13.5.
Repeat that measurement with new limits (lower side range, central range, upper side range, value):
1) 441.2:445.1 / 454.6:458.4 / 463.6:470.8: -0.12 mag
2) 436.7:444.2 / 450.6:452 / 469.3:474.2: -0.24 mag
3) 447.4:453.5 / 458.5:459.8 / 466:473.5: -0.06 mag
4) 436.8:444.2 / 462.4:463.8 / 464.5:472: -0.14 mag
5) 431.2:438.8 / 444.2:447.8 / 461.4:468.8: 0.03 mag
